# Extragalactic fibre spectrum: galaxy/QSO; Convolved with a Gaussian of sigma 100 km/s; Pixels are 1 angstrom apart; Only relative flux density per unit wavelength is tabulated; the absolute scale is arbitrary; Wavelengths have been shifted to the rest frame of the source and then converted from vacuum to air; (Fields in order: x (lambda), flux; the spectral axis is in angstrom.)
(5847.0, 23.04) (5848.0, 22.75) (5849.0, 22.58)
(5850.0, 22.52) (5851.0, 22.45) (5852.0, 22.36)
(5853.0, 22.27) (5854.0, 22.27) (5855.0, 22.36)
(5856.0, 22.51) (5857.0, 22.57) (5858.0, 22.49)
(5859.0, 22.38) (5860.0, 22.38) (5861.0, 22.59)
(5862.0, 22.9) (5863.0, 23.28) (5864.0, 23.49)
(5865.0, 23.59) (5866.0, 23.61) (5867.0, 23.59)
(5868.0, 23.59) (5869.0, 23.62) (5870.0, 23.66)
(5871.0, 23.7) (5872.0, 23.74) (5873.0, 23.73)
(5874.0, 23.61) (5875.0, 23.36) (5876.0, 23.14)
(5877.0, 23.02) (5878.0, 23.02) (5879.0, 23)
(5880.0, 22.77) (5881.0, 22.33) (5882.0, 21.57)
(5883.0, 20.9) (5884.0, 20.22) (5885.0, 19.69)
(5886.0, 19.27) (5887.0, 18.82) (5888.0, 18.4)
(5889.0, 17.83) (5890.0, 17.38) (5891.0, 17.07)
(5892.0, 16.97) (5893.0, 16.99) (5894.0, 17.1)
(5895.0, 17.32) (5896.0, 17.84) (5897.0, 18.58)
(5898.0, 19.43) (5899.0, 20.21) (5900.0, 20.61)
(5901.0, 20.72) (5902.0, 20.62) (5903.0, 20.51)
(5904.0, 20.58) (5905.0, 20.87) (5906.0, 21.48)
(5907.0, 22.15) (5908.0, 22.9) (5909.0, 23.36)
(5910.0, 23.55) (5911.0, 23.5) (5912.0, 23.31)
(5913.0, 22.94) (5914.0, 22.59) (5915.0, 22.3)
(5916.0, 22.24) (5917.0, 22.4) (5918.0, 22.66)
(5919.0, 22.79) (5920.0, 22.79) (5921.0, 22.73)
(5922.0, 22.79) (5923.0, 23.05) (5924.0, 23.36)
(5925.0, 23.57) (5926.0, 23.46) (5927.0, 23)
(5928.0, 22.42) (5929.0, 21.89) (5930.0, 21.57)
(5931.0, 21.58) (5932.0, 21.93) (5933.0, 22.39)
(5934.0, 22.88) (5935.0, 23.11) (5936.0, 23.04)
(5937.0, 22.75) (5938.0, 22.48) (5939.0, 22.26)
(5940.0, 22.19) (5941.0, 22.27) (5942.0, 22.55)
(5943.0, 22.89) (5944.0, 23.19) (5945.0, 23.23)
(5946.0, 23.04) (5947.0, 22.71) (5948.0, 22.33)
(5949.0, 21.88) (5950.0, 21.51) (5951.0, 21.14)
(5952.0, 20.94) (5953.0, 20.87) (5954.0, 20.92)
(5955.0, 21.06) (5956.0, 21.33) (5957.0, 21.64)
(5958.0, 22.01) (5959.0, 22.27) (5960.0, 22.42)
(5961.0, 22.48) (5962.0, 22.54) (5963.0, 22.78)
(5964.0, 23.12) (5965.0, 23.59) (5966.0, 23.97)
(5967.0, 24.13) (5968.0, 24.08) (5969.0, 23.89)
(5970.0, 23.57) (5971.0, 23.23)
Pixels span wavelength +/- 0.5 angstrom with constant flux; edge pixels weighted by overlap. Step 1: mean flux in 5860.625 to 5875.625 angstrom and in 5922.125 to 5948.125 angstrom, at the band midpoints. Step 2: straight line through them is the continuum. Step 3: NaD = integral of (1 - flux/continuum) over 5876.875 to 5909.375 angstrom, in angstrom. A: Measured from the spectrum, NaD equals 4.4 angstrom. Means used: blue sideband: 23.5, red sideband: 22.7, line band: 20.1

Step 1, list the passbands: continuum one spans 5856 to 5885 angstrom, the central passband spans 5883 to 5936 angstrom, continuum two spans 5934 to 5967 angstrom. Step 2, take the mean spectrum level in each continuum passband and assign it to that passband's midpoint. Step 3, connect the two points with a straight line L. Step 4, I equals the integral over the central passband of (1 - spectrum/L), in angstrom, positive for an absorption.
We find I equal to 3.48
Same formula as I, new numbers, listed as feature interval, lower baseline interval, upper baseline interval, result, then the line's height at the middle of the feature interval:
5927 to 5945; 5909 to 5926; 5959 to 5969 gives 0.5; 23.1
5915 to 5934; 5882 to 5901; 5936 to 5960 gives -1.8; 20.7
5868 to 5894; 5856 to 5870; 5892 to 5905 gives 0.1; 21.1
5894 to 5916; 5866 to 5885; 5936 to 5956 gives 1.4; 22.5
